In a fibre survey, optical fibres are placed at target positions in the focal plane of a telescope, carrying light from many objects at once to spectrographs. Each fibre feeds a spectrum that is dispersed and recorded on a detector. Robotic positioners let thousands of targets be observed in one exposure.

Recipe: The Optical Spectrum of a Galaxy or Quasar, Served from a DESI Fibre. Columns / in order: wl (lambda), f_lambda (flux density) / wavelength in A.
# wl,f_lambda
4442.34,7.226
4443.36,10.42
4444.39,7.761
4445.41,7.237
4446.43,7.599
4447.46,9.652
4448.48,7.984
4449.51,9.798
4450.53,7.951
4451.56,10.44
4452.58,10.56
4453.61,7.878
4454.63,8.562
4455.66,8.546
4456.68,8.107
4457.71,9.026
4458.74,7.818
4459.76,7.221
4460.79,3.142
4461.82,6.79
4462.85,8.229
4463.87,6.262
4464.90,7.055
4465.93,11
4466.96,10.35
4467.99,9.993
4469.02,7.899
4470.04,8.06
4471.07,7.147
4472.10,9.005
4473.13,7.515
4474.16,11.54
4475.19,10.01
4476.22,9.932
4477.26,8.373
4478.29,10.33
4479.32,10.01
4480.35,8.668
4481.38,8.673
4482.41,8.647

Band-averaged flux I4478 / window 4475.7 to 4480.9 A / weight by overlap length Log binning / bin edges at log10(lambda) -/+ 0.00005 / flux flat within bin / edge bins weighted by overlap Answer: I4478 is 9.45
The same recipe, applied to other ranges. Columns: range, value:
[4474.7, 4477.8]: 9.42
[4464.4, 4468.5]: 9.6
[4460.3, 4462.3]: 4.95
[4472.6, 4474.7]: 9.53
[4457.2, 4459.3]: 8.4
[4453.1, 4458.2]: 8.43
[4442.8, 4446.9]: 8.25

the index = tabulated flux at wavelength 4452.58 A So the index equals 10.56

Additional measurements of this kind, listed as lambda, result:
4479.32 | 10.01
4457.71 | 9.026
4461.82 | 6.79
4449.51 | 9.798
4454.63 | 8.562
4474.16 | 11.54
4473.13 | 7.515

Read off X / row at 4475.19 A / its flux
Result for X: 10.01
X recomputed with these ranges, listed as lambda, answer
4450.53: 7.951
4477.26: 8.373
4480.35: 8.668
